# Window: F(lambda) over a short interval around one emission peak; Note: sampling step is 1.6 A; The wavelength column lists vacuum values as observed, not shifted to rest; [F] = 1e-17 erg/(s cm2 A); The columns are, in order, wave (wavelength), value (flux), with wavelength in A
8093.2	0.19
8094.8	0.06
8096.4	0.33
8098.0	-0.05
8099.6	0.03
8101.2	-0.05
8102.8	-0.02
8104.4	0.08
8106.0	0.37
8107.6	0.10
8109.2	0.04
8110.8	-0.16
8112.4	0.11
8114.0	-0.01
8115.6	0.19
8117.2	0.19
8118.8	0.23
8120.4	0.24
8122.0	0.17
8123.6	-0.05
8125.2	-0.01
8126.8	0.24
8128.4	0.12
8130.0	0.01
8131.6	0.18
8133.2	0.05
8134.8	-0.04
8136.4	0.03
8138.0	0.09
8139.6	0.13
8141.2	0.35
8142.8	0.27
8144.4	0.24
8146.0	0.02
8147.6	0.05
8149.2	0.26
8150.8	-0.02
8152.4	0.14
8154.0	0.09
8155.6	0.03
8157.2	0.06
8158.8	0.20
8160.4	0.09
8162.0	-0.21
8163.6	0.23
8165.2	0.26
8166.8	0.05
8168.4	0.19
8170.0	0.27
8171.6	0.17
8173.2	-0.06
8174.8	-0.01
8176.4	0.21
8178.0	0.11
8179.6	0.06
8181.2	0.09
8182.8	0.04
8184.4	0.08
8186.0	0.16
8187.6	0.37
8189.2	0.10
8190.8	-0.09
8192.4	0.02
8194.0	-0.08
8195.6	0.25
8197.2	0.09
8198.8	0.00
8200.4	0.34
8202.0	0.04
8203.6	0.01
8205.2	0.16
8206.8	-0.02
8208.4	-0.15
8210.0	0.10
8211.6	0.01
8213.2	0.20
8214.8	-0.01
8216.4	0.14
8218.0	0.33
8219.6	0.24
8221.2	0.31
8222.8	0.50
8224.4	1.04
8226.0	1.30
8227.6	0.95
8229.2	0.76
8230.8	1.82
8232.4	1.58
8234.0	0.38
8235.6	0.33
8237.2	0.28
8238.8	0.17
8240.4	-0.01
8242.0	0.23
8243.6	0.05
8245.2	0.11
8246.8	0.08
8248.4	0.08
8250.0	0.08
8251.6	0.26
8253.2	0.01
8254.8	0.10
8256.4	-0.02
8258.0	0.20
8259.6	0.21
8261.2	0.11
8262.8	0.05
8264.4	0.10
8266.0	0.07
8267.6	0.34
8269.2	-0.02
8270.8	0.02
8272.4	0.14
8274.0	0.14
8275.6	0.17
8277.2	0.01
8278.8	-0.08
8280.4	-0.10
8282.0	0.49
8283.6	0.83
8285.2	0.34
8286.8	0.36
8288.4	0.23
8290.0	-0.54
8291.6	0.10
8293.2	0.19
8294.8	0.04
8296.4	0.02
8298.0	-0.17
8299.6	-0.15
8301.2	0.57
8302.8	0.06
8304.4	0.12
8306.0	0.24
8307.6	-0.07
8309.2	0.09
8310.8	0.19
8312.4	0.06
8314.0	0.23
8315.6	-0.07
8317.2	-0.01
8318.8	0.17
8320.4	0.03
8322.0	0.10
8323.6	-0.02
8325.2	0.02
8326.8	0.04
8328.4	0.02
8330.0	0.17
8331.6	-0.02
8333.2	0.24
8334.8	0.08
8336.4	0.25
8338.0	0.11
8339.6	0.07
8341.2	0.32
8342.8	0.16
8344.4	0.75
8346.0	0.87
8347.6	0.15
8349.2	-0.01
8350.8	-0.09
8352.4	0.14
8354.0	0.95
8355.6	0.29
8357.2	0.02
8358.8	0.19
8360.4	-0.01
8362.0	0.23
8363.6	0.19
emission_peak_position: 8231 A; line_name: [O II]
